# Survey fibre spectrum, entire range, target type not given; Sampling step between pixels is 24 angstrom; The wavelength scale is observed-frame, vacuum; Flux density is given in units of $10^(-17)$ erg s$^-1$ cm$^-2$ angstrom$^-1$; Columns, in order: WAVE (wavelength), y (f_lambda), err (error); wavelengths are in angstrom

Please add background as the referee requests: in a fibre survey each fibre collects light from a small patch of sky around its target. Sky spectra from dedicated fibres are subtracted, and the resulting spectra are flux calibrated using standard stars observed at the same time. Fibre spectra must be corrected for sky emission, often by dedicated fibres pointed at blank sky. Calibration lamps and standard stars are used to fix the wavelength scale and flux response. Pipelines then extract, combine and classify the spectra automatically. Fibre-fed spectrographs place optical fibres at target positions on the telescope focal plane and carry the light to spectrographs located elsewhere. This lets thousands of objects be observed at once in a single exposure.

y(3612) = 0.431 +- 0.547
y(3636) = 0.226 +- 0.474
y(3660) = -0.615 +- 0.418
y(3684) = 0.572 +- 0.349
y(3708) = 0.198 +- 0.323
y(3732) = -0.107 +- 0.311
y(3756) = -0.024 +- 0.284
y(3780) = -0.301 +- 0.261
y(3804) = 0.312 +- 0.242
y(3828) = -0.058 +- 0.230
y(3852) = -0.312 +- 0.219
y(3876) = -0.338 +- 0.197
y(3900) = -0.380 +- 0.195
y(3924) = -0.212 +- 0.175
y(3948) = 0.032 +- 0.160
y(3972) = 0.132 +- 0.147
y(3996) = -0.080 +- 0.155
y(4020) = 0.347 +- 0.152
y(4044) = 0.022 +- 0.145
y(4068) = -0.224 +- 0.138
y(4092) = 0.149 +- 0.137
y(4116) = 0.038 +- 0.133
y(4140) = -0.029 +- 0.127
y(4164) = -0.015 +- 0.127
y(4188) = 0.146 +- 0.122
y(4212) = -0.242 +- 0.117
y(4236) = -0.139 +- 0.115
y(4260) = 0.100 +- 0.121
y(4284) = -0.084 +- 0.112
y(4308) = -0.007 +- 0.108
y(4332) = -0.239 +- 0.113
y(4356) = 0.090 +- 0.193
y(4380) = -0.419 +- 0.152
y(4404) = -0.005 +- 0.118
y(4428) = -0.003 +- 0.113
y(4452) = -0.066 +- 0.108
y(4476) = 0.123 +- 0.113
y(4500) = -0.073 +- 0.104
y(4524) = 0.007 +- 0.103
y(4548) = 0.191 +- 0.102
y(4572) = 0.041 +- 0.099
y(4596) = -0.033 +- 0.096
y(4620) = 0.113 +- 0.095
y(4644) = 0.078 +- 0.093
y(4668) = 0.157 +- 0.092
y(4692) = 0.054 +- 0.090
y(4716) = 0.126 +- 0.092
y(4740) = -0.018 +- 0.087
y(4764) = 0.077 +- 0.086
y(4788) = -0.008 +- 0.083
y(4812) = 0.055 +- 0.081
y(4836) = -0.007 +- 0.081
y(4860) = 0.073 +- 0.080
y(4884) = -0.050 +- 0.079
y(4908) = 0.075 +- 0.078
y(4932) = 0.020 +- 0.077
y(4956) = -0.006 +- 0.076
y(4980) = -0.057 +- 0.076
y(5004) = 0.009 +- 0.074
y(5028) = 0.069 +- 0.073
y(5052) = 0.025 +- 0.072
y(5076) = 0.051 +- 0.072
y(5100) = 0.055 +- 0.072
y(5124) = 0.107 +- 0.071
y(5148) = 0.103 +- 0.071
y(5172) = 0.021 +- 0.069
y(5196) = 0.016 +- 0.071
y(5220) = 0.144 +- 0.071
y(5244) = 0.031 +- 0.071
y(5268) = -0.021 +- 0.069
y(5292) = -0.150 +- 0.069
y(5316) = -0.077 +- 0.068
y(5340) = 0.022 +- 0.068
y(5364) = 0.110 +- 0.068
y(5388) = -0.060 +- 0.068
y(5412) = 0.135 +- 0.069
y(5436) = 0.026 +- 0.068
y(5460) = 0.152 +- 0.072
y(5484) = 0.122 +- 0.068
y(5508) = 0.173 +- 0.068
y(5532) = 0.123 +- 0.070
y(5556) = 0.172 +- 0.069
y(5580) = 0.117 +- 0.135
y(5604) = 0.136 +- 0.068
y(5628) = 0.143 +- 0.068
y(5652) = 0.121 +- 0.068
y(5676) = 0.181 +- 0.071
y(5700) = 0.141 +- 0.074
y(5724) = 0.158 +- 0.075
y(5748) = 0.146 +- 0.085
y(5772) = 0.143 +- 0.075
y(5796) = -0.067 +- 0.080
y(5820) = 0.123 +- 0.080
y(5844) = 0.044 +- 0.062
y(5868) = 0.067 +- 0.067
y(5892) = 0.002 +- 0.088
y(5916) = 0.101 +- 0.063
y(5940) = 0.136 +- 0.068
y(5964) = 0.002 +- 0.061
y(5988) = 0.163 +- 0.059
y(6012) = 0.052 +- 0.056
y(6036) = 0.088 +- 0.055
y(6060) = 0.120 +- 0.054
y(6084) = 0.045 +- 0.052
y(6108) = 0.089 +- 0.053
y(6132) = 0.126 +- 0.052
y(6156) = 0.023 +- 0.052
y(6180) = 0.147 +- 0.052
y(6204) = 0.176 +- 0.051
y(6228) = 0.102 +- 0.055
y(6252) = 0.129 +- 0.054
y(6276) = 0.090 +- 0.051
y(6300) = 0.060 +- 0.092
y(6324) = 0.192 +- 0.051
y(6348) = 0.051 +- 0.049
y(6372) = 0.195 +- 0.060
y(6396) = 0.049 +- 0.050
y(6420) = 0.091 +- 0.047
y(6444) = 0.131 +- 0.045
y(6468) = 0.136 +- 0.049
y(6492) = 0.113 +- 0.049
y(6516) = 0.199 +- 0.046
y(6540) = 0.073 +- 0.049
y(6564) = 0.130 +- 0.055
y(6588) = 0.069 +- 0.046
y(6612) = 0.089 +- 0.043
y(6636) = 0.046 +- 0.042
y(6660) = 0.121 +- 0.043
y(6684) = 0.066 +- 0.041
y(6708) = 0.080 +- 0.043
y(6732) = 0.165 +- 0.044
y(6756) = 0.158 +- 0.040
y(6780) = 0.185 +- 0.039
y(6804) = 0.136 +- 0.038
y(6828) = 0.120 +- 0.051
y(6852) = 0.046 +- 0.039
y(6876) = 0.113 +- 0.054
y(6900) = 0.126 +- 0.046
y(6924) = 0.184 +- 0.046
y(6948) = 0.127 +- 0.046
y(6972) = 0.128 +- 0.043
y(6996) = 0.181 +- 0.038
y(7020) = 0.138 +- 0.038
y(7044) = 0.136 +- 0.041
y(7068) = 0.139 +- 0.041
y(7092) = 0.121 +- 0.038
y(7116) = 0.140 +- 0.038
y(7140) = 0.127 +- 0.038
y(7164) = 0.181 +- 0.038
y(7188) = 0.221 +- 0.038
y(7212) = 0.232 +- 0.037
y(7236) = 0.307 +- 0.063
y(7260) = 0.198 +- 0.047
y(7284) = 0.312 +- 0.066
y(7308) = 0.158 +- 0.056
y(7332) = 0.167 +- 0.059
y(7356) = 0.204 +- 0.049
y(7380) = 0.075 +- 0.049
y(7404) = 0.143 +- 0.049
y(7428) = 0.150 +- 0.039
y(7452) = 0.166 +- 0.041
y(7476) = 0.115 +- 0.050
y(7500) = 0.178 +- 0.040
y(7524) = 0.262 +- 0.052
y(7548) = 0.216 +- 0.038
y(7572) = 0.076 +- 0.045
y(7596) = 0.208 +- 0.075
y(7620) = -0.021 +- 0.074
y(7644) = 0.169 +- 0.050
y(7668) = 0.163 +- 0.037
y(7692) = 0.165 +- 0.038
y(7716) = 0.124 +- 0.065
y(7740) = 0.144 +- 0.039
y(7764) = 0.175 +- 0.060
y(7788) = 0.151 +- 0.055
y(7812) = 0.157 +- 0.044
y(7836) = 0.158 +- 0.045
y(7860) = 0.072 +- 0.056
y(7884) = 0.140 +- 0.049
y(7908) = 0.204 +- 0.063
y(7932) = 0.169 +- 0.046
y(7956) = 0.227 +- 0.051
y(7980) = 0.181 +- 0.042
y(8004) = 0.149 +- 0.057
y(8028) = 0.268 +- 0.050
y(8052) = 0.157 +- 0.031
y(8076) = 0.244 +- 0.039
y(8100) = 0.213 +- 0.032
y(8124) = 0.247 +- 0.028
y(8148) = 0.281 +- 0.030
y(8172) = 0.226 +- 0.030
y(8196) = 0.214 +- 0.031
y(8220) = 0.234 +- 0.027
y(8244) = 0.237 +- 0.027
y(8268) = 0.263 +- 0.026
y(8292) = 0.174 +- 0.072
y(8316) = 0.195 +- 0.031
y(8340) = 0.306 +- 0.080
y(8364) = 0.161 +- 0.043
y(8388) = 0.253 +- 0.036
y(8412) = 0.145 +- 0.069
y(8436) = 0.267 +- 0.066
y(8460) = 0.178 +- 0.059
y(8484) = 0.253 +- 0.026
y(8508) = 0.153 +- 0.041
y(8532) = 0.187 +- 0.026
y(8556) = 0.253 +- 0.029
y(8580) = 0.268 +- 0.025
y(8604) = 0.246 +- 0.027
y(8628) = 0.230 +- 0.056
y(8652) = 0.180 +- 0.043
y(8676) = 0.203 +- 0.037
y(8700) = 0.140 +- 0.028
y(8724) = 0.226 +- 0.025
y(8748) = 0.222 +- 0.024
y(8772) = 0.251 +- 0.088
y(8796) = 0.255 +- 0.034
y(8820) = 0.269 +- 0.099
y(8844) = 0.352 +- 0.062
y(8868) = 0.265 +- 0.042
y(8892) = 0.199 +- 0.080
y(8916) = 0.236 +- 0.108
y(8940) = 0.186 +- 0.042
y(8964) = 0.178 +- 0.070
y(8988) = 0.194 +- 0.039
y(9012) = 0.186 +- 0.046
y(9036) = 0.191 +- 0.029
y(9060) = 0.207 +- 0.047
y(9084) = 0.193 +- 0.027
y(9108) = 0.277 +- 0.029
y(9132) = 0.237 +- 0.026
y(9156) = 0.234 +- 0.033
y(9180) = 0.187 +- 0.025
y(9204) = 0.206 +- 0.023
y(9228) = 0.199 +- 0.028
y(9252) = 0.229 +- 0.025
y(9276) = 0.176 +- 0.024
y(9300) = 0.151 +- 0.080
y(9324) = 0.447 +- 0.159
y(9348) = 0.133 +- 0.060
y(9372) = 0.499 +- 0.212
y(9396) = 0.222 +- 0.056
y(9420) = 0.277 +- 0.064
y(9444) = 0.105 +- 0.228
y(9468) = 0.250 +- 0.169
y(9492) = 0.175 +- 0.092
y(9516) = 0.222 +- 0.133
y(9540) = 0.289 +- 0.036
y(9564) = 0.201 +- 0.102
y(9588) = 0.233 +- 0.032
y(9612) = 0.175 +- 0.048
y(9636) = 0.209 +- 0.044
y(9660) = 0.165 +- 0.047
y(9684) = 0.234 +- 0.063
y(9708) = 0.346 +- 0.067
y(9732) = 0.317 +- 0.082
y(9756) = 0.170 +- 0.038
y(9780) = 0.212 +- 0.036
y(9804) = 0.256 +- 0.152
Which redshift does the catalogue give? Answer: 0.79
